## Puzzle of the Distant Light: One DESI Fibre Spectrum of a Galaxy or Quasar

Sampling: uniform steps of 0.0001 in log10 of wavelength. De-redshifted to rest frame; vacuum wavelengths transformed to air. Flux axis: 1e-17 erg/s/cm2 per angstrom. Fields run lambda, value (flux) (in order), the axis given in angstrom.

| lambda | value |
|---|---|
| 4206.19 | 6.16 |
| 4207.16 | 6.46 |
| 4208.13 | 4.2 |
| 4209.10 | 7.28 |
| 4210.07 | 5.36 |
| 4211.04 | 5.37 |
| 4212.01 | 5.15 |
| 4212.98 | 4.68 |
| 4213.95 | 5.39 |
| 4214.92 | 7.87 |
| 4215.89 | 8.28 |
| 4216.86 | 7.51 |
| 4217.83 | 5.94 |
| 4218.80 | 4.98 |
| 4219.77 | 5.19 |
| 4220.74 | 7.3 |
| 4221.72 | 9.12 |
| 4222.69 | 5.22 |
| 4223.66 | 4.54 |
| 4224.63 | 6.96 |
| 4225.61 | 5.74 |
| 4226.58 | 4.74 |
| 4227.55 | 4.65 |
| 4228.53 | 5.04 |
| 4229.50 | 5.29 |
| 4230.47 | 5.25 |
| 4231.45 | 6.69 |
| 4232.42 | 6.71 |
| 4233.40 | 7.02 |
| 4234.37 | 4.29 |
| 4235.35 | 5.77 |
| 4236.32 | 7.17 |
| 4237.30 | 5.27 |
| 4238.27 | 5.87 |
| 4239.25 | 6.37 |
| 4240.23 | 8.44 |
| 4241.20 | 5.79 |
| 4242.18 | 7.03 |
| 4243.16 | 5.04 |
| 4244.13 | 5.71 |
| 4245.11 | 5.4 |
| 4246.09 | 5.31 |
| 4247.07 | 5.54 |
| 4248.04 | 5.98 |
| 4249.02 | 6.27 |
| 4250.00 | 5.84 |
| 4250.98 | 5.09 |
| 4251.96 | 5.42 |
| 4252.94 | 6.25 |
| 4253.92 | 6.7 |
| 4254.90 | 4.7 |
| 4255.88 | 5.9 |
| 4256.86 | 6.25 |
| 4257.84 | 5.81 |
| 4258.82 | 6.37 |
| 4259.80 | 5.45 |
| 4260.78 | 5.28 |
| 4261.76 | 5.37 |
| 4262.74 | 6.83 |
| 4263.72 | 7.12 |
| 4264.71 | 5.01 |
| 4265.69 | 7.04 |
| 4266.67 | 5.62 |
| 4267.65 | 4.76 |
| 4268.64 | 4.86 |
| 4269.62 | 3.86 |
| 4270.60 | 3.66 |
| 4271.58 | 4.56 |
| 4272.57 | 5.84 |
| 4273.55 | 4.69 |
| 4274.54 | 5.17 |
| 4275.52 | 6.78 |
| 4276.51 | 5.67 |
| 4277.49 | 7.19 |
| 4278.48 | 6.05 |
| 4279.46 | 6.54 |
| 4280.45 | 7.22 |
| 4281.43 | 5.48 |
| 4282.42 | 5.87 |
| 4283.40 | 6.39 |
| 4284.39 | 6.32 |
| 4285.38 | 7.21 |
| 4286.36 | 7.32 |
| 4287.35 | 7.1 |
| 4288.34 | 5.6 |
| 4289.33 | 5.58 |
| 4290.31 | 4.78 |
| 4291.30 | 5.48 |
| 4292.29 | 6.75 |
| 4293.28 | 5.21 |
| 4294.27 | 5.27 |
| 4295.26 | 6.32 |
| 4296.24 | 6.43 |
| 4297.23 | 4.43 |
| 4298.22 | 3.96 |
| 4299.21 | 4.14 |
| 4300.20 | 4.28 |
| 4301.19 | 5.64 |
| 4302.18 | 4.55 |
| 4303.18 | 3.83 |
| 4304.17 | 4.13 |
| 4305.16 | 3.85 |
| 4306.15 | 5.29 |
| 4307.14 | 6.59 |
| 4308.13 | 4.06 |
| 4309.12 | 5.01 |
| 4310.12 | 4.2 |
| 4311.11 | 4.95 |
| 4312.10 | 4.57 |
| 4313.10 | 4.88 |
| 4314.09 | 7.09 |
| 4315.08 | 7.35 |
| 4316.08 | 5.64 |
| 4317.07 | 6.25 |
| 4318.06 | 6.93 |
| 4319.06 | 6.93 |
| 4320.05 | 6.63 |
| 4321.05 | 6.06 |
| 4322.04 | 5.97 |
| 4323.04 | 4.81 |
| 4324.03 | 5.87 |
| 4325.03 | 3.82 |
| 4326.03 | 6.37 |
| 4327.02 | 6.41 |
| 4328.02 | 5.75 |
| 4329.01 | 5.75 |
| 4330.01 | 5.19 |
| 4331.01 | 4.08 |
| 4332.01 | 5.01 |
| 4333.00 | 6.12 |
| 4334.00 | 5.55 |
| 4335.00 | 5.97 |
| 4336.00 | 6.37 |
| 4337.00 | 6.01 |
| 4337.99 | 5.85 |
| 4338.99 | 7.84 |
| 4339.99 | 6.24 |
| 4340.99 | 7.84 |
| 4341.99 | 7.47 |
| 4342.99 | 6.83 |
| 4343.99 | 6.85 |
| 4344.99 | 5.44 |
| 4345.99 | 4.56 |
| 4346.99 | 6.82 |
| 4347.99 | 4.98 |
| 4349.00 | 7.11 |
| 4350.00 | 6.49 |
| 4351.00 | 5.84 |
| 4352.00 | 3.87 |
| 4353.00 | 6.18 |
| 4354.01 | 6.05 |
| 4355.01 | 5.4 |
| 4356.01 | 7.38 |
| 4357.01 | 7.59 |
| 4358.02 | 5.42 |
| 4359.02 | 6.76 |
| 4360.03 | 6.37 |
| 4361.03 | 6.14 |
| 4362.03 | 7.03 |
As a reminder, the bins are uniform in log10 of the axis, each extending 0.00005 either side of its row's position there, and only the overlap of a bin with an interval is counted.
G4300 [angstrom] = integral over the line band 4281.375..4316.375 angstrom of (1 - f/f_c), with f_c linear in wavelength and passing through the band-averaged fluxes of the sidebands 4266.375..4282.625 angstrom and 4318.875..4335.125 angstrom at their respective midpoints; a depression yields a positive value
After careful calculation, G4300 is 0.9 angstrom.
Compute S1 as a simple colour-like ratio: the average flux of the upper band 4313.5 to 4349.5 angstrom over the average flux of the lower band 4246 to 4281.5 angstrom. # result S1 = 1.07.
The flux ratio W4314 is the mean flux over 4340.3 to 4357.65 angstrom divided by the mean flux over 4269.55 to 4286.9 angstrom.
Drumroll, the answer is 1.1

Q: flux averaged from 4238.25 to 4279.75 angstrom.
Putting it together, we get 5.77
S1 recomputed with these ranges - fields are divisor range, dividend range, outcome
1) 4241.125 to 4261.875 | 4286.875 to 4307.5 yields 0.90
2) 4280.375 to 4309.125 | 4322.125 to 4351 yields 1.10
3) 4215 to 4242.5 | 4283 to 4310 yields 0.87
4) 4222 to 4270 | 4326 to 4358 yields 1.05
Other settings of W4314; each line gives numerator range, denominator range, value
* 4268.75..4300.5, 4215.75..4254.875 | 0.95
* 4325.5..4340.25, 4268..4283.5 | 1.05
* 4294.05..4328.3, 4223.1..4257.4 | 0.92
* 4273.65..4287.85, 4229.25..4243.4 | 1.04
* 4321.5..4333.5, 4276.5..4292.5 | 0.87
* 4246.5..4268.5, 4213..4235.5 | 0.96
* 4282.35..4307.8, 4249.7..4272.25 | 0.98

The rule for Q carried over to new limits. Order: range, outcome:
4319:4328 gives 5.82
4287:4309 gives 5.13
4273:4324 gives 5.66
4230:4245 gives 6.14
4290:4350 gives 5.65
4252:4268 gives 5.9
